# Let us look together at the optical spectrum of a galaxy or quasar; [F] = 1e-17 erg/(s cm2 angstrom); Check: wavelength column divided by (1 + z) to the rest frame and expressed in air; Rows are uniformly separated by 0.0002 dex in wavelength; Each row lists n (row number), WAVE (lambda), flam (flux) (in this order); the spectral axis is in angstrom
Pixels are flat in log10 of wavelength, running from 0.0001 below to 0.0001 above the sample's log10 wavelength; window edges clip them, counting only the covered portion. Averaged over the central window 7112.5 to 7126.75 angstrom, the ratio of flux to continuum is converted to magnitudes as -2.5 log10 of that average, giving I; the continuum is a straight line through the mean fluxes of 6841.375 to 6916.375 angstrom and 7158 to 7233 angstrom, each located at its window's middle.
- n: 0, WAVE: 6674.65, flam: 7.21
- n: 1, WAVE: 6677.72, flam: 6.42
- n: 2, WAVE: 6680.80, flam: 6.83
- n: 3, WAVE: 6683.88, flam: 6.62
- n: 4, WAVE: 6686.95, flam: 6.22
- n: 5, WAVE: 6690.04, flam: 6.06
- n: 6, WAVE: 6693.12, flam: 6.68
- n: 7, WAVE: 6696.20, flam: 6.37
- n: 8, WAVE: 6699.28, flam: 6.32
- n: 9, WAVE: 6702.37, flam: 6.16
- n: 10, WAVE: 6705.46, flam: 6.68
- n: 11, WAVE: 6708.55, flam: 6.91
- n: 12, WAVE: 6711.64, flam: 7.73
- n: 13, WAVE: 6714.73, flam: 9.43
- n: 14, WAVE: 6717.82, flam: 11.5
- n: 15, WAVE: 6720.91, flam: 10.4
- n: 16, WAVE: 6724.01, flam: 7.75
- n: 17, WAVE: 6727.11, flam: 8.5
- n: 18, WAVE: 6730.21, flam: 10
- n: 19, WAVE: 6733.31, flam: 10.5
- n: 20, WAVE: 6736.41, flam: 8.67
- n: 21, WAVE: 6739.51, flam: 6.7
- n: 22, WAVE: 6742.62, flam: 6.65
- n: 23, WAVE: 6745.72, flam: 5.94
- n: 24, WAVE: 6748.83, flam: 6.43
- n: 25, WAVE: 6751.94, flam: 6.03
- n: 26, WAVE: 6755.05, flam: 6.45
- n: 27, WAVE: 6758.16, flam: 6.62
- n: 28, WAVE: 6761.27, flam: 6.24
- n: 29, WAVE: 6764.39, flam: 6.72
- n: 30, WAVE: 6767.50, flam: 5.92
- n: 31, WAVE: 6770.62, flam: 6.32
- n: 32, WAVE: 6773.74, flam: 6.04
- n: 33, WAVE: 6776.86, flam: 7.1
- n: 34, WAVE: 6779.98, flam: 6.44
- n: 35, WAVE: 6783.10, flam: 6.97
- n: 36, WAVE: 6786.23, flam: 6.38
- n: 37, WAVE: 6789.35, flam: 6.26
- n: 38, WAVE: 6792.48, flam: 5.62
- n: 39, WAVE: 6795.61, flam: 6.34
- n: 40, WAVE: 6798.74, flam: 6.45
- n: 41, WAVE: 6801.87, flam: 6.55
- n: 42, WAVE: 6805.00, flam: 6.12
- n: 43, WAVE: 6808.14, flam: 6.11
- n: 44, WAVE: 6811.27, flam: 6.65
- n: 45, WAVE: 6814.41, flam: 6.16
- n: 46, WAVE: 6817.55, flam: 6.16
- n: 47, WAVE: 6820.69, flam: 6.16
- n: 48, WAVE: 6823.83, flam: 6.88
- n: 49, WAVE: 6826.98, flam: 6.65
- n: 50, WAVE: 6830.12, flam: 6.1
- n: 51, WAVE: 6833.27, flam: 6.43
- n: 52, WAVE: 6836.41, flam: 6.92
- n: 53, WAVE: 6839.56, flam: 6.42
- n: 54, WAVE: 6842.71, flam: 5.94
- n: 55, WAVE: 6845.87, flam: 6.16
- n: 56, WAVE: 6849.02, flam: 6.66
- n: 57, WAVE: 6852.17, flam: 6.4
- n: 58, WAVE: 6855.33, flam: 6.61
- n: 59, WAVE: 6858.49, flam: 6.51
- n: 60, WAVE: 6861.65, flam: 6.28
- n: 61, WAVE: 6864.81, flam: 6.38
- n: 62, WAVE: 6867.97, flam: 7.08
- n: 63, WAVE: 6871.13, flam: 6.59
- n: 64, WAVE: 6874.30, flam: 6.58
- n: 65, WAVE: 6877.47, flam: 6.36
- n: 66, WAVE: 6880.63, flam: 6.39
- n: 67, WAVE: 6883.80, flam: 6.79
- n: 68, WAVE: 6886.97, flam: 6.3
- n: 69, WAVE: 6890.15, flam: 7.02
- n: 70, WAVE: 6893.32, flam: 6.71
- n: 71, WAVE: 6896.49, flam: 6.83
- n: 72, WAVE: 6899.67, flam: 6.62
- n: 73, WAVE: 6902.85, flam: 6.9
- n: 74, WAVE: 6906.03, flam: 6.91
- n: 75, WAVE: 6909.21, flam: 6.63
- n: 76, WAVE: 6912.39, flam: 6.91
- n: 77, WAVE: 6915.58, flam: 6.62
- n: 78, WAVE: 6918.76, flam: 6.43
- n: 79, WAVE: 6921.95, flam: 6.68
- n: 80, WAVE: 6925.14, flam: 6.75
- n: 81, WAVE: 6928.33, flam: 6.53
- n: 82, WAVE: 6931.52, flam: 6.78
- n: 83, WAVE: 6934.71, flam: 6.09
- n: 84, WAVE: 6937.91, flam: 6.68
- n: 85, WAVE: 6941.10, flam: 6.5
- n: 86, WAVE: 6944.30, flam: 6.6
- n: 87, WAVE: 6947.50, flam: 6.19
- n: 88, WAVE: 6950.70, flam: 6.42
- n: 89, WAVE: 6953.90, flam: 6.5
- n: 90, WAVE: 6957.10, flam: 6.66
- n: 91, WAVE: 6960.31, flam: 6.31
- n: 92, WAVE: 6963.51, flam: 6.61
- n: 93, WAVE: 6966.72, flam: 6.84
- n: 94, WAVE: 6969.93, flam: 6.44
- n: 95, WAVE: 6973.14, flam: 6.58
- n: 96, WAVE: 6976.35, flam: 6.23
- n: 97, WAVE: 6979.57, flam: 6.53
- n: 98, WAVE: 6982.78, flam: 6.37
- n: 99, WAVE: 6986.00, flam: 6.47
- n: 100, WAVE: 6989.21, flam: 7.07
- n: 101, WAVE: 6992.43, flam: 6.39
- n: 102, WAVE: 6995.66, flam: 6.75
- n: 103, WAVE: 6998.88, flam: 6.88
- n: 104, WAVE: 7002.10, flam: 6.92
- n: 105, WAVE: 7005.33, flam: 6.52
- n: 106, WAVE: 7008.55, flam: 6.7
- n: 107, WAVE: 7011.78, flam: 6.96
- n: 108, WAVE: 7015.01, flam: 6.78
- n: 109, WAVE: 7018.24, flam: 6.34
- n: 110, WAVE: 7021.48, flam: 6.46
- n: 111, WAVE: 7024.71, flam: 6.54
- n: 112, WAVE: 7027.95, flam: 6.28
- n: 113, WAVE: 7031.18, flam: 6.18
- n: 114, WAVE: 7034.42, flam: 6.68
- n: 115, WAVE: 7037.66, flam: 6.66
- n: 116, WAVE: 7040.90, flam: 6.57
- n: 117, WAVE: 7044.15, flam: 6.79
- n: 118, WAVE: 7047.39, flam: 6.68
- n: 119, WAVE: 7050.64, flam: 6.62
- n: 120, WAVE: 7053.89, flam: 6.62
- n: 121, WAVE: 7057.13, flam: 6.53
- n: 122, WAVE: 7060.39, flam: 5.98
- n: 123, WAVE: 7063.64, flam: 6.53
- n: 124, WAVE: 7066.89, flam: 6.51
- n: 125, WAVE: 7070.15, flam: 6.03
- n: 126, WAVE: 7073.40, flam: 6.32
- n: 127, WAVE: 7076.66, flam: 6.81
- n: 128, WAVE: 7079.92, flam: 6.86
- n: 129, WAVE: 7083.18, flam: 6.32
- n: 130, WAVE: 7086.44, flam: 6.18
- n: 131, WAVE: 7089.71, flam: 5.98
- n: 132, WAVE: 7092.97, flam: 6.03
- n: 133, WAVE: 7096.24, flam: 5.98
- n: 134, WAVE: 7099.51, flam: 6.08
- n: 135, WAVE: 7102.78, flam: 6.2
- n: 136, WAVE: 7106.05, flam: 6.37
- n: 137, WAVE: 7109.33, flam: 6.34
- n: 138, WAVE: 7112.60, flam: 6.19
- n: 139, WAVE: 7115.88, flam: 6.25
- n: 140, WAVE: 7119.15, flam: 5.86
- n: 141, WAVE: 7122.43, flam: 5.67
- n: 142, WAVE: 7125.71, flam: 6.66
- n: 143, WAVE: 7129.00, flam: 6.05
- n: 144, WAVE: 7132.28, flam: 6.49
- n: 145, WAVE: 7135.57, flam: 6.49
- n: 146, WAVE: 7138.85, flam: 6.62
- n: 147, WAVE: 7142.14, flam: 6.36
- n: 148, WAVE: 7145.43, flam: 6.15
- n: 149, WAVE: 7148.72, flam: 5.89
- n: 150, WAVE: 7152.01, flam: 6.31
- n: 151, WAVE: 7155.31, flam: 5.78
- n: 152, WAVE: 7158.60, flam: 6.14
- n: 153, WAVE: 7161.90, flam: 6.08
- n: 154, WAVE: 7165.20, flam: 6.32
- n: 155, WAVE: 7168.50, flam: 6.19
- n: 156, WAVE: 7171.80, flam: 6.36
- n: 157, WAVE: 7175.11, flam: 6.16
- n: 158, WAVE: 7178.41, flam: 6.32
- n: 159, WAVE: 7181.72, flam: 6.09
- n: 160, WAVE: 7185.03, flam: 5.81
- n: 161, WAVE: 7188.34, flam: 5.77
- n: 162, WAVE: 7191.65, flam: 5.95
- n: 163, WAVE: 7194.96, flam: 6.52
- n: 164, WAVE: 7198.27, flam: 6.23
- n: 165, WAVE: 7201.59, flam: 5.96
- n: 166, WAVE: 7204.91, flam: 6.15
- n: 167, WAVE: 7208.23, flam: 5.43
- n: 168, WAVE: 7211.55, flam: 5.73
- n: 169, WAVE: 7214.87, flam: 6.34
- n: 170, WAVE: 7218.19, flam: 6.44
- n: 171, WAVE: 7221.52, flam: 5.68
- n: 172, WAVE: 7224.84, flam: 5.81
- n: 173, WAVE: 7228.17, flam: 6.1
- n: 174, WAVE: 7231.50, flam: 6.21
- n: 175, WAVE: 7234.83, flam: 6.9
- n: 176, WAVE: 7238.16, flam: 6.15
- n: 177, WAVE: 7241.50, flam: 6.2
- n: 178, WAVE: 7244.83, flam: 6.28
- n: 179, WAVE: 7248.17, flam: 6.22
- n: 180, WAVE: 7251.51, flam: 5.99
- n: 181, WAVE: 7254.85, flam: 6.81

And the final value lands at 0.02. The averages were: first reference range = 6.59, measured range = 6.1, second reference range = 6.08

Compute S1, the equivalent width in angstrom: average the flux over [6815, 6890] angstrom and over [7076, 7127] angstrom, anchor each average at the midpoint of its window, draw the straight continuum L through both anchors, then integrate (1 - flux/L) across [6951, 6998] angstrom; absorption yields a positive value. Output -1.51 angstrom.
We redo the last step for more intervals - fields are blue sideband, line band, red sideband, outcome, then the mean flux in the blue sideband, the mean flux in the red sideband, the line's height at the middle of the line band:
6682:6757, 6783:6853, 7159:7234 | 8.4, 7.52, 6.08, 7.23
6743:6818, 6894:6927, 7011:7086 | -1.5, 6.34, 6.51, 6.43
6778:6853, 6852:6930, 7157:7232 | -4.0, 6.38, 6.08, 6.32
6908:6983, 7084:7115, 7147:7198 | 0.5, 6.54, 6.12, 6.25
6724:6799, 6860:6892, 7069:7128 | 0.5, 6.91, 6.23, 6.68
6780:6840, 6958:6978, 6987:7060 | 0.2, 6.39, 6.62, 6.56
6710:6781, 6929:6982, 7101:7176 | 2.7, 7.57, 6.21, 6.85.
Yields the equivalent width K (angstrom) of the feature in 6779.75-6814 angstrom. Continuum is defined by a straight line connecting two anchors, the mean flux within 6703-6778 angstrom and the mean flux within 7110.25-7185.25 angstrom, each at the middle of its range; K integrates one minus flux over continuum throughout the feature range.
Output 4.7 angstrom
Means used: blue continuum 7.53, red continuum 6.19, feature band 6.34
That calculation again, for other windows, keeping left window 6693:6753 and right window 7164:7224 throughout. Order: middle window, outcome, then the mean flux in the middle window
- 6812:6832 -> 2.9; 6.36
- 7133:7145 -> -0.3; 6.46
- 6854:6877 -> 2.3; 6.56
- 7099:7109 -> 0.2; 6.25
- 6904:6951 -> 3.1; 6.59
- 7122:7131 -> 0.2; 6.2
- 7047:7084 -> 0.4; 6.48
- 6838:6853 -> 2.1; 6.31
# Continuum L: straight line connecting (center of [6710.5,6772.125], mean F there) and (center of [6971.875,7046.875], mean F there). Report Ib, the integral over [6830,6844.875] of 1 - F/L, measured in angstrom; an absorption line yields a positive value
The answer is 1.9 angstrom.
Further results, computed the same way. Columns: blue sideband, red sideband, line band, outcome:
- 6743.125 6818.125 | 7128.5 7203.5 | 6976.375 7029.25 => -3.10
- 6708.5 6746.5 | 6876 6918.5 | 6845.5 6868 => 2.07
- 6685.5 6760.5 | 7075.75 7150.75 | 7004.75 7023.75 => -0.17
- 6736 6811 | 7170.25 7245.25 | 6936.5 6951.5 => -0.41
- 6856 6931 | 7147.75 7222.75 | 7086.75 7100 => 0.48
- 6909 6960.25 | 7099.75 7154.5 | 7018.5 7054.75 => -0.92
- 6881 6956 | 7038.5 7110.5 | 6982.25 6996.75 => -0.25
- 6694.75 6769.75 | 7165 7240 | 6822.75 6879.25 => 5.26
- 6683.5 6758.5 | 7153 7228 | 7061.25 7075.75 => 0.20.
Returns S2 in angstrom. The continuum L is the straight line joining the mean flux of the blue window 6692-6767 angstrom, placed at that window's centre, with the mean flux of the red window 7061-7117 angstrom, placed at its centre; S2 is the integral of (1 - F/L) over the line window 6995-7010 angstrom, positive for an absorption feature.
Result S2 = -0.4 angstrom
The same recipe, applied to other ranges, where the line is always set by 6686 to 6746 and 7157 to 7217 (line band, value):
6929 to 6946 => 1.2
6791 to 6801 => 1.8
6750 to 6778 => 4.6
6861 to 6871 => 0.9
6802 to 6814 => 1.9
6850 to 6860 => 1.1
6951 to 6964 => 0.8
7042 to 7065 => 0.1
